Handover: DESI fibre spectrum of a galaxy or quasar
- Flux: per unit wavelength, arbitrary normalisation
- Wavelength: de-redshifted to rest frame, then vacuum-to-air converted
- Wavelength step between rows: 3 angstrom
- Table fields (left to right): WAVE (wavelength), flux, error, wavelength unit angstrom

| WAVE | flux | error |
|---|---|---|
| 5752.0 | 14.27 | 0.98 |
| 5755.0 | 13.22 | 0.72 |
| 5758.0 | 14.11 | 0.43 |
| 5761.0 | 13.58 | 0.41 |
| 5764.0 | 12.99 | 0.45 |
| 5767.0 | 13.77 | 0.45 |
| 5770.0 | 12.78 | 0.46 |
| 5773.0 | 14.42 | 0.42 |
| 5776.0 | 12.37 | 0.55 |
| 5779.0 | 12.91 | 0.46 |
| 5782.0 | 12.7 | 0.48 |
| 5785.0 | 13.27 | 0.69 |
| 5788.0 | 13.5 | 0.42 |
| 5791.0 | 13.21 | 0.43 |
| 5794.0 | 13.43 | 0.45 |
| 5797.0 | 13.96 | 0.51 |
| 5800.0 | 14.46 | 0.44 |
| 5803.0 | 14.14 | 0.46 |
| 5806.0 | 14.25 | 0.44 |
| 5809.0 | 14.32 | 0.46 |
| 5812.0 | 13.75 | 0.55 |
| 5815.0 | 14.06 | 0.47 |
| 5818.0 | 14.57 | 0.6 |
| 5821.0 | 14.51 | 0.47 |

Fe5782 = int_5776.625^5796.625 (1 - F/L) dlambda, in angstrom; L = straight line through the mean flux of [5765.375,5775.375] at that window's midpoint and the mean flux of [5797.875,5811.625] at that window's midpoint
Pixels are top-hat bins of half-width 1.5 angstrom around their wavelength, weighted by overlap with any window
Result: 1.0 angstrom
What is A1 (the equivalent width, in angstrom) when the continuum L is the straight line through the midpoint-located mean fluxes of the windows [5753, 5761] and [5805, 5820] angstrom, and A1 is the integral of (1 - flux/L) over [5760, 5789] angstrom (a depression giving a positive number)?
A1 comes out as 1.3 angstrom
